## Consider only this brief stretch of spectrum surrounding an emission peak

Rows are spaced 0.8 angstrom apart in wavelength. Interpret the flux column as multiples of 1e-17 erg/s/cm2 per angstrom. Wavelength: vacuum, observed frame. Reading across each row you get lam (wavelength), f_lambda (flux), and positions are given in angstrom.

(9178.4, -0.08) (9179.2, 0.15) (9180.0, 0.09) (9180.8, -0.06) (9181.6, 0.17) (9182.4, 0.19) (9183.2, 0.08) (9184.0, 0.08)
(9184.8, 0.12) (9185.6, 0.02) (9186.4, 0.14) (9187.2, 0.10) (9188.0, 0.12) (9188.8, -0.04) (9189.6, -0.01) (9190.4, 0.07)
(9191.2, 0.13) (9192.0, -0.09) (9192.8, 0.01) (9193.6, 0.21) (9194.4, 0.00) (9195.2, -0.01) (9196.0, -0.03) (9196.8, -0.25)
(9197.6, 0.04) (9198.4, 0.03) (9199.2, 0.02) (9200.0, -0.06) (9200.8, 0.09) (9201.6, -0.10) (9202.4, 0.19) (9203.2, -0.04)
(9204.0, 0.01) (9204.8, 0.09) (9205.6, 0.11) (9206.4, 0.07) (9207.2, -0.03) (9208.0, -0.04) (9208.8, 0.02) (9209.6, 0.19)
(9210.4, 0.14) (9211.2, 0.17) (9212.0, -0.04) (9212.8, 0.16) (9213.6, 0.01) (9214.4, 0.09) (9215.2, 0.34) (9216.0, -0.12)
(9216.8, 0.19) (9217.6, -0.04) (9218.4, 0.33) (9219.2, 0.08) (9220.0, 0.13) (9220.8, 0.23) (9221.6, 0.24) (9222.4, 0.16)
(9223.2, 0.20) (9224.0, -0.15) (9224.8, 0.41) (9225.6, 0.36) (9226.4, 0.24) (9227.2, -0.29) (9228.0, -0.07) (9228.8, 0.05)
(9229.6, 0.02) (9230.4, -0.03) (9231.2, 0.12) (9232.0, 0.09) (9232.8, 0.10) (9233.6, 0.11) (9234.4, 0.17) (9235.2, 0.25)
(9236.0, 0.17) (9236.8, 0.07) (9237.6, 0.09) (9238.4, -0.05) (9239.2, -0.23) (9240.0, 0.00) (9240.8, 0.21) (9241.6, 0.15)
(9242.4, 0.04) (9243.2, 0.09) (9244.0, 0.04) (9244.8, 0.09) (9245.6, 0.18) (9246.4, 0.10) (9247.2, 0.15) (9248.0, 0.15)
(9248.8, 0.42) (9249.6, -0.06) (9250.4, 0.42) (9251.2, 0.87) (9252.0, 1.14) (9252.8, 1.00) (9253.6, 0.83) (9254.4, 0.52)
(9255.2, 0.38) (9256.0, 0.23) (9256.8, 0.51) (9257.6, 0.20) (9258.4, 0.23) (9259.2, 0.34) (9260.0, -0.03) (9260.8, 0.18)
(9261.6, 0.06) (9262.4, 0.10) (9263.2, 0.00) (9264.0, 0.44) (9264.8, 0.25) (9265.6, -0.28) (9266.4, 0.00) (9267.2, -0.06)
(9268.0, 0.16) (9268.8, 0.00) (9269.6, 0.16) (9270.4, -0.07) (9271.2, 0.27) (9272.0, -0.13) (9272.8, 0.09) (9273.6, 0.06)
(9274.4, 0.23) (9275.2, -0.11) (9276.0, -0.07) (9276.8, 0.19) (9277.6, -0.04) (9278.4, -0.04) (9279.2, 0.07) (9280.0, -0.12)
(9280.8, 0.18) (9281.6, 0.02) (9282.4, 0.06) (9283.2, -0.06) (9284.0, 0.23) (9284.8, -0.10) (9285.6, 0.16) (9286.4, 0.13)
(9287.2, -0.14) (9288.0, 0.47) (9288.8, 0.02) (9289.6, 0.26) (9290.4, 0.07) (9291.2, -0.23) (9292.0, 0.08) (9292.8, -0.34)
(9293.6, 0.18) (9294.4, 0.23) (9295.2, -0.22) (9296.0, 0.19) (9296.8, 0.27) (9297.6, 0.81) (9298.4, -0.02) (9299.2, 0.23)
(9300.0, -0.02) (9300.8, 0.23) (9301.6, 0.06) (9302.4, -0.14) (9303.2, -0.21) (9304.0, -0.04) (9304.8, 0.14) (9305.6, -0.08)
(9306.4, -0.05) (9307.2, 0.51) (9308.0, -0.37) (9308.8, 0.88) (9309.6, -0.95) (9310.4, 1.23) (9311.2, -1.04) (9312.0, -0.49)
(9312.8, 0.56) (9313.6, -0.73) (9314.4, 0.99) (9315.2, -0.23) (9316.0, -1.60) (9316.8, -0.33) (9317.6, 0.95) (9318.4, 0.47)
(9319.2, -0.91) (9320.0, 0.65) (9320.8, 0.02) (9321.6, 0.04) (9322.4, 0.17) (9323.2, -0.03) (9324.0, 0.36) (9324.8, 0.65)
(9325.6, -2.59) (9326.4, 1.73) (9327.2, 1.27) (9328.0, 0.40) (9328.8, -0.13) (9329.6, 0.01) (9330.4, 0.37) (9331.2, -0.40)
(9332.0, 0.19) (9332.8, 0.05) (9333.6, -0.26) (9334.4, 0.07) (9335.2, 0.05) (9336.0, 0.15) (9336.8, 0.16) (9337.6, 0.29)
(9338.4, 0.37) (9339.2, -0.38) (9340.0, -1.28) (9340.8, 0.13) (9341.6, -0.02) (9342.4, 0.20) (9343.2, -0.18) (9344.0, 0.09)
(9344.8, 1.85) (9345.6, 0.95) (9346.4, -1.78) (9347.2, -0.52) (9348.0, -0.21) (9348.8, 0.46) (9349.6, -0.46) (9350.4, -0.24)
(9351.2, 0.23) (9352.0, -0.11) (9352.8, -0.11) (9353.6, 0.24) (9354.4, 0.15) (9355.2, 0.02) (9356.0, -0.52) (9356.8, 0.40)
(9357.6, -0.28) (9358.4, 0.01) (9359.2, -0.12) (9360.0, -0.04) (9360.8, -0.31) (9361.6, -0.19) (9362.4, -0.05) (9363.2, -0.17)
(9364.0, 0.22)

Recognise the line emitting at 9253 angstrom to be H-beta 4861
